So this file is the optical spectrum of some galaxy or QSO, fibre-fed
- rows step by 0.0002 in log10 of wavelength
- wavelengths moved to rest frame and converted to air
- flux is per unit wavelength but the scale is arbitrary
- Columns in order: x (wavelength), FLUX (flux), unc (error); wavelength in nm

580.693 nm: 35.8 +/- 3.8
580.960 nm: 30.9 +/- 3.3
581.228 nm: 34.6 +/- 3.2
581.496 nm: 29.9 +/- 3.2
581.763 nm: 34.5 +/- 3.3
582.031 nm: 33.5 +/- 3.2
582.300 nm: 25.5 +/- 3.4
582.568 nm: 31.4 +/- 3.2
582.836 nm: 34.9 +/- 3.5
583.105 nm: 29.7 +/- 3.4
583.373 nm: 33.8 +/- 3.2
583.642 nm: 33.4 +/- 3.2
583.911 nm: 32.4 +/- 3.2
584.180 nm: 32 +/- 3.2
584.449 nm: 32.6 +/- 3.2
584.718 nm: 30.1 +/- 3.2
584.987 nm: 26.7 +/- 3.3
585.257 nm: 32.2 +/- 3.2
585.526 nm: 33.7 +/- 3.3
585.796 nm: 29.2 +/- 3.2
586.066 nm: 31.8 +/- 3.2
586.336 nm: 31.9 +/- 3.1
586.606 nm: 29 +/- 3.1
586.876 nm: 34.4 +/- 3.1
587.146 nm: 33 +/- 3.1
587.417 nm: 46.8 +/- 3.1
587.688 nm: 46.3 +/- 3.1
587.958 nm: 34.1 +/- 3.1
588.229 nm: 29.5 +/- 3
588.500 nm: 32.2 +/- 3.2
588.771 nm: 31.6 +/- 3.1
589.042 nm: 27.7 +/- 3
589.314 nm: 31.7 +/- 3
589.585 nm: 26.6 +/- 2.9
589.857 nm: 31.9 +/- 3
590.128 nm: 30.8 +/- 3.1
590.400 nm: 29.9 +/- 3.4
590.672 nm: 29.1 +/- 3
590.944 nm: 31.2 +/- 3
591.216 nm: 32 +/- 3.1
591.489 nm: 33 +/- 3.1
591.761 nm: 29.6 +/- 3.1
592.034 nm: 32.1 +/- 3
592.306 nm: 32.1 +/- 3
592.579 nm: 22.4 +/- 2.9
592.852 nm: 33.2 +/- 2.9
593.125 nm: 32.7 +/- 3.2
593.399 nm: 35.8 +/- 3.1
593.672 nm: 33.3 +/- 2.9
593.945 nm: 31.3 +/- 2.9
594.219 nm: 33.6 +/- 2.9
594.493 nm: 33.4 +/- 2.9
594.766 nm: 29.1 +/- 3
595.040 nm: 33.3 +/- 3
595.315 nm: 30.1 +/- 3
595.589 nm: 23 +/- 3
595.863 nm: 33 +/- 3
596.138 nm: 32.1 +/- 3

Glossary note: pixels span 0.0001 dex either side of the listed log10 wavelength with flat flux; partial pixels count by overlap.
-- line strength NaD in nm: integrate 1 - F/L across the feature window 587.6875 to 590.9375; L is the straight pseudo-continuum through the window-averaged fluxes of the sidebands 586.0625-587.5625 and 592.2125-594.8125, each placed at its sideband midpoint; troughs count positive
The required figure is 0.24 nm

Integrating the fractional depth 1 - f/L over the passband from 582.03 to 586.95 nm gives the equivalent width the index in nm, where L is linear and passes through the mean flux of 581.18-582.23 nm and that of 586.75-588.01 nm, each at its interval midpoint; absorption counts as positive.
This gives 0.60 nm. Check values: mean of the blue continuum 32.5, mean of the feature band 31.4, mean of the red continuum 39.3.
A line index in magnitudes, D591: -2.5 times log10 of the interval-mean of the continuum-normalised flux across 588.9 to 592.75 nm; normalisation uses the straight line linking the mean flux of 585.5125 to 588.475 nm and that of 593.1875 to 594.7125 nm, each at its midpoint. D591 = 0.127 mag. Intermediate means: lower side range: 34.5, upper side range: 33.2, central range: 30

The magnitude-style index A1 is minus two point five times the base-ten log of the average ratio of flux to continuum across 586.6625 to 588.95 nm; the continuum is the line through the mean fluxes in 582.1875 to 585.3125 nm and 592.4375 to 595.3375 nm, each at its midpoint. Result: -0.14 mag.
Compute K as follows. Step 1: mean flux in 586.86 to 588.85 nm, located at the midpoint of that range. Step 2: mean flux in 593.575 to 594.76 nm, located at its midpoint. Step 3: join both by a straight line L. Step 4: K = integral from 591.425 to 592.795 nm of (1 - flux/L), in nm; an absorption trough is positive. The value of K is 0.156 nm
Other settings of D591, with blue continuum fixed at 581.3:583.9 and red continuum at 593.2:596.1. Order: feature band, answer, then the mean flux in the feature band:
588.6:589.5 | 0.05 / 30.2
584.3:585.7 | 0.03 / 31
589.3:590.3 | 0.06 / 30.1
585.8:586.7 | 0.04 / 30.7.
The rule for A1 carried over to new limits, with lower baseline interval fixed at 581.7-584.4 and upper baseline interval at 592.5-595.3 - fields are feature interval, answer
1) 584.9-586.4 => 0.04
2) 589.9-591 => 0.06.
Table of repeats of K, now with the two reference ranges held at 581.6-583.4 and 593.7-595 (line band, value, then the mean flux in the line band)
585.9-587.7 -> -0.20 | 35.4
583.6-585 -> 0.02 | 31.5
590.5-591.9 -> 0.05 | 30.9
